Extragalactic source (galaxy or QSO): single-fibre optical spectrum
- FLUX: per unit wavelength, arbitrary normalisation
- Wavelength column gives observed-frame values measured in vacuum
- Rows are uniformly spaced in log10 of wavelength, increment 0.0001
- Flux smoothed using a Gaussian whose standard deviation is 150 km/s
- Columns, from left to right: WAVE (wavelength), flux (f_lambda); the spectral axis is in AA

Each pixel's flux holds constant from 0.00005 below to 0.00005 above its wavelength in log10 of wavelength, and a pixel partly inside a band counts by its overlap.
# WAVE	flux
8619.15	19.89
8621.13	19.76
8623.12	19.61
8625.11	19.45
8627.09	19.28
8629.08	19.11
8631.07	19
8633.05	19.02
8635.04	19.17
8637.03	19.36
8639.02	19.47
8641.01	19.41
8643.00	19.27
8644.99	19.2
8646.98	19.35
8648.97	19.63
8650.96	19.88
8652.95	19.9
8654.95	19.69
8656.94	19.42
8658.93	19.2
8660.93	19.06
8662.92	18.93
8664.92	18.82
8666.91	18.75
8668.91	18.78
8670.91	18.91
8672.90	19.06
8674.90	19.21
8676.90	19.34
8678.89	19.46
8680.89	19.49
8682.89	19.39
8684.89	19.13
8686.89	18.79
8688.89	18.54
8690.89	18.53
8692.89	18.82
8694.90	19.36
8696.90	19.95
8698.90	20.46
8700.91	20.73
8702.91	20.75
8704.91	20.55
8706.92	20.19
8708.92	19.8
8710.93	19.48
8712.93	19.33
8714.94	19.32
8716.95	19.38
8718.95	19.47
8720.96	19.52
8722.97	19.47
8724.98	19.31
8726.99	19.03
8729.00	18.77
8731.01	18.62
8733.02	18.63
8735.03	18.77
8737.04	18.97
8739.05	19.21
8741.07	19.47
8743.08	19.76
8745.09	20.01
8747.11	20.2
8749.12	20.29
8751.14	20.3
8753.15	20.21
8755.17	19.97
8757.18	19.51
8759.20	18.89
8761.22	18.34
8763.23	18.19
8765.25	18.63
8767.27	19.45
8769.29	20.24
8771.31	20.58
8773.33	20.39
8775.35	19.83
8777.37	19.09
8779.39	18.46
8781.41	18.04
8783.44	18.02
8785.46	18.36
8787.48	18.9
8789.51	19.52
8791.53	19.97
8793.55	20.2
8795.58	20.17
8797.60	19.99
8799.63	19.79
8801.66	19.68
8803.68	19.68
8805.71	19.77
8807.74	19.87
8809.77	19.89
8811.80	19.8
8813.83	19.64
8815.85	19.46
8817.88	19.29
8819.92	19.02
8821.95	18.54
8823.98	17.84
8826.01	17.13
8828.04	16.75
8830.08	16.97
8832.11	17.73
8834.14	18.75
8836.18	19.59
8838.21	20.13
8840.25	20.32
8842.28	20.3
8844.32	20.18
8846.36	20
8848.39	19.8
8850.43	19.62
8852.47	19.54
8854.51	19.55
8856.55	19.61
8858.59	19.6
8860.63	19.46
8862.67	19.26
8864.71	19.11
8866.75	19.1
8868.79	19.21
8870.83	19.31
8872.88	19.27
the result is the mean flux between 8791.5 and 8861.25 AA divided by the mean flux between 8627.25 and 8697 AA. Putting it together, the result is 1.0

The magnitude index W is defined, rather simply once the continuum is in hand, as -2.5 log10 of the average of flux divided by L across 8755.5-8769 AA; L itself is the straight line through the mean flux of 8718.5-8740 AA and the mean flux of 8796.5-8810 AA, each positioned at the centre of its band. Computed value 0.02 mag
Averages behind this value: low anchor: 19.1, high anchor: 19.8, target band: 19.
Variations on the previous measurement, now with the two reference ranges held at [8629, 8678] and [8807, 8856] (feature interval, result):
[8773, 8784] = 0.02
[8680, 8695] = 0.01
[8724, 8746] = 0.00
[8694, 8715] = -0.04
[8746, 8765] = -0.02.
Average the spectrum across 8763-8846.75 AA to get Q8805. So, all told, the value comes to 19.2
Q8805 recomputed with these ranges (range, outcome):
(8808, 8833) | 18.5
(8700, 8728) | 19.7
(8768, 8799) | 19.5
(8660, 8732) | 19.3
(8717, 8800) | 19.4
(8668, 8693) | 19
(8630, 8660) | 19.4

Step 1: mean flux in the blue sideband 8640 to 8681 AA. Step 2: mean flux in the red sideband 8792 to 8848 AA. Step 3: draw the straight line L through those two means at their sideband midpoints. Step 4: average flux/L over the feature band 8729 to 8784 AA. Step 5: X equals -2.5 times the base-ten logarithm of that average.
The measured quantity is -0.003 mag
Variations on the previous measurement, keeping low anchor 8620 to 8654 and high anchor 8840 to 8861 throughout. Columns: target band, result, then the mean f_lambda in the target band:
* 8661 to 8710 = 0.01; 19.4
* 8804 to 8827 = 0.03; 19.1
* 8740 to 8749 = -0.02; 19.9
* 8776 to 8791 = 0.06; 18.7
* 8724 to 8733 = 0.04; 18.9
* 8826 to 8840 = 0.08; 18.3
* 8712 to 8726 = 0.01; 19.4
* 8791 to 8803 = -0.01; 20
